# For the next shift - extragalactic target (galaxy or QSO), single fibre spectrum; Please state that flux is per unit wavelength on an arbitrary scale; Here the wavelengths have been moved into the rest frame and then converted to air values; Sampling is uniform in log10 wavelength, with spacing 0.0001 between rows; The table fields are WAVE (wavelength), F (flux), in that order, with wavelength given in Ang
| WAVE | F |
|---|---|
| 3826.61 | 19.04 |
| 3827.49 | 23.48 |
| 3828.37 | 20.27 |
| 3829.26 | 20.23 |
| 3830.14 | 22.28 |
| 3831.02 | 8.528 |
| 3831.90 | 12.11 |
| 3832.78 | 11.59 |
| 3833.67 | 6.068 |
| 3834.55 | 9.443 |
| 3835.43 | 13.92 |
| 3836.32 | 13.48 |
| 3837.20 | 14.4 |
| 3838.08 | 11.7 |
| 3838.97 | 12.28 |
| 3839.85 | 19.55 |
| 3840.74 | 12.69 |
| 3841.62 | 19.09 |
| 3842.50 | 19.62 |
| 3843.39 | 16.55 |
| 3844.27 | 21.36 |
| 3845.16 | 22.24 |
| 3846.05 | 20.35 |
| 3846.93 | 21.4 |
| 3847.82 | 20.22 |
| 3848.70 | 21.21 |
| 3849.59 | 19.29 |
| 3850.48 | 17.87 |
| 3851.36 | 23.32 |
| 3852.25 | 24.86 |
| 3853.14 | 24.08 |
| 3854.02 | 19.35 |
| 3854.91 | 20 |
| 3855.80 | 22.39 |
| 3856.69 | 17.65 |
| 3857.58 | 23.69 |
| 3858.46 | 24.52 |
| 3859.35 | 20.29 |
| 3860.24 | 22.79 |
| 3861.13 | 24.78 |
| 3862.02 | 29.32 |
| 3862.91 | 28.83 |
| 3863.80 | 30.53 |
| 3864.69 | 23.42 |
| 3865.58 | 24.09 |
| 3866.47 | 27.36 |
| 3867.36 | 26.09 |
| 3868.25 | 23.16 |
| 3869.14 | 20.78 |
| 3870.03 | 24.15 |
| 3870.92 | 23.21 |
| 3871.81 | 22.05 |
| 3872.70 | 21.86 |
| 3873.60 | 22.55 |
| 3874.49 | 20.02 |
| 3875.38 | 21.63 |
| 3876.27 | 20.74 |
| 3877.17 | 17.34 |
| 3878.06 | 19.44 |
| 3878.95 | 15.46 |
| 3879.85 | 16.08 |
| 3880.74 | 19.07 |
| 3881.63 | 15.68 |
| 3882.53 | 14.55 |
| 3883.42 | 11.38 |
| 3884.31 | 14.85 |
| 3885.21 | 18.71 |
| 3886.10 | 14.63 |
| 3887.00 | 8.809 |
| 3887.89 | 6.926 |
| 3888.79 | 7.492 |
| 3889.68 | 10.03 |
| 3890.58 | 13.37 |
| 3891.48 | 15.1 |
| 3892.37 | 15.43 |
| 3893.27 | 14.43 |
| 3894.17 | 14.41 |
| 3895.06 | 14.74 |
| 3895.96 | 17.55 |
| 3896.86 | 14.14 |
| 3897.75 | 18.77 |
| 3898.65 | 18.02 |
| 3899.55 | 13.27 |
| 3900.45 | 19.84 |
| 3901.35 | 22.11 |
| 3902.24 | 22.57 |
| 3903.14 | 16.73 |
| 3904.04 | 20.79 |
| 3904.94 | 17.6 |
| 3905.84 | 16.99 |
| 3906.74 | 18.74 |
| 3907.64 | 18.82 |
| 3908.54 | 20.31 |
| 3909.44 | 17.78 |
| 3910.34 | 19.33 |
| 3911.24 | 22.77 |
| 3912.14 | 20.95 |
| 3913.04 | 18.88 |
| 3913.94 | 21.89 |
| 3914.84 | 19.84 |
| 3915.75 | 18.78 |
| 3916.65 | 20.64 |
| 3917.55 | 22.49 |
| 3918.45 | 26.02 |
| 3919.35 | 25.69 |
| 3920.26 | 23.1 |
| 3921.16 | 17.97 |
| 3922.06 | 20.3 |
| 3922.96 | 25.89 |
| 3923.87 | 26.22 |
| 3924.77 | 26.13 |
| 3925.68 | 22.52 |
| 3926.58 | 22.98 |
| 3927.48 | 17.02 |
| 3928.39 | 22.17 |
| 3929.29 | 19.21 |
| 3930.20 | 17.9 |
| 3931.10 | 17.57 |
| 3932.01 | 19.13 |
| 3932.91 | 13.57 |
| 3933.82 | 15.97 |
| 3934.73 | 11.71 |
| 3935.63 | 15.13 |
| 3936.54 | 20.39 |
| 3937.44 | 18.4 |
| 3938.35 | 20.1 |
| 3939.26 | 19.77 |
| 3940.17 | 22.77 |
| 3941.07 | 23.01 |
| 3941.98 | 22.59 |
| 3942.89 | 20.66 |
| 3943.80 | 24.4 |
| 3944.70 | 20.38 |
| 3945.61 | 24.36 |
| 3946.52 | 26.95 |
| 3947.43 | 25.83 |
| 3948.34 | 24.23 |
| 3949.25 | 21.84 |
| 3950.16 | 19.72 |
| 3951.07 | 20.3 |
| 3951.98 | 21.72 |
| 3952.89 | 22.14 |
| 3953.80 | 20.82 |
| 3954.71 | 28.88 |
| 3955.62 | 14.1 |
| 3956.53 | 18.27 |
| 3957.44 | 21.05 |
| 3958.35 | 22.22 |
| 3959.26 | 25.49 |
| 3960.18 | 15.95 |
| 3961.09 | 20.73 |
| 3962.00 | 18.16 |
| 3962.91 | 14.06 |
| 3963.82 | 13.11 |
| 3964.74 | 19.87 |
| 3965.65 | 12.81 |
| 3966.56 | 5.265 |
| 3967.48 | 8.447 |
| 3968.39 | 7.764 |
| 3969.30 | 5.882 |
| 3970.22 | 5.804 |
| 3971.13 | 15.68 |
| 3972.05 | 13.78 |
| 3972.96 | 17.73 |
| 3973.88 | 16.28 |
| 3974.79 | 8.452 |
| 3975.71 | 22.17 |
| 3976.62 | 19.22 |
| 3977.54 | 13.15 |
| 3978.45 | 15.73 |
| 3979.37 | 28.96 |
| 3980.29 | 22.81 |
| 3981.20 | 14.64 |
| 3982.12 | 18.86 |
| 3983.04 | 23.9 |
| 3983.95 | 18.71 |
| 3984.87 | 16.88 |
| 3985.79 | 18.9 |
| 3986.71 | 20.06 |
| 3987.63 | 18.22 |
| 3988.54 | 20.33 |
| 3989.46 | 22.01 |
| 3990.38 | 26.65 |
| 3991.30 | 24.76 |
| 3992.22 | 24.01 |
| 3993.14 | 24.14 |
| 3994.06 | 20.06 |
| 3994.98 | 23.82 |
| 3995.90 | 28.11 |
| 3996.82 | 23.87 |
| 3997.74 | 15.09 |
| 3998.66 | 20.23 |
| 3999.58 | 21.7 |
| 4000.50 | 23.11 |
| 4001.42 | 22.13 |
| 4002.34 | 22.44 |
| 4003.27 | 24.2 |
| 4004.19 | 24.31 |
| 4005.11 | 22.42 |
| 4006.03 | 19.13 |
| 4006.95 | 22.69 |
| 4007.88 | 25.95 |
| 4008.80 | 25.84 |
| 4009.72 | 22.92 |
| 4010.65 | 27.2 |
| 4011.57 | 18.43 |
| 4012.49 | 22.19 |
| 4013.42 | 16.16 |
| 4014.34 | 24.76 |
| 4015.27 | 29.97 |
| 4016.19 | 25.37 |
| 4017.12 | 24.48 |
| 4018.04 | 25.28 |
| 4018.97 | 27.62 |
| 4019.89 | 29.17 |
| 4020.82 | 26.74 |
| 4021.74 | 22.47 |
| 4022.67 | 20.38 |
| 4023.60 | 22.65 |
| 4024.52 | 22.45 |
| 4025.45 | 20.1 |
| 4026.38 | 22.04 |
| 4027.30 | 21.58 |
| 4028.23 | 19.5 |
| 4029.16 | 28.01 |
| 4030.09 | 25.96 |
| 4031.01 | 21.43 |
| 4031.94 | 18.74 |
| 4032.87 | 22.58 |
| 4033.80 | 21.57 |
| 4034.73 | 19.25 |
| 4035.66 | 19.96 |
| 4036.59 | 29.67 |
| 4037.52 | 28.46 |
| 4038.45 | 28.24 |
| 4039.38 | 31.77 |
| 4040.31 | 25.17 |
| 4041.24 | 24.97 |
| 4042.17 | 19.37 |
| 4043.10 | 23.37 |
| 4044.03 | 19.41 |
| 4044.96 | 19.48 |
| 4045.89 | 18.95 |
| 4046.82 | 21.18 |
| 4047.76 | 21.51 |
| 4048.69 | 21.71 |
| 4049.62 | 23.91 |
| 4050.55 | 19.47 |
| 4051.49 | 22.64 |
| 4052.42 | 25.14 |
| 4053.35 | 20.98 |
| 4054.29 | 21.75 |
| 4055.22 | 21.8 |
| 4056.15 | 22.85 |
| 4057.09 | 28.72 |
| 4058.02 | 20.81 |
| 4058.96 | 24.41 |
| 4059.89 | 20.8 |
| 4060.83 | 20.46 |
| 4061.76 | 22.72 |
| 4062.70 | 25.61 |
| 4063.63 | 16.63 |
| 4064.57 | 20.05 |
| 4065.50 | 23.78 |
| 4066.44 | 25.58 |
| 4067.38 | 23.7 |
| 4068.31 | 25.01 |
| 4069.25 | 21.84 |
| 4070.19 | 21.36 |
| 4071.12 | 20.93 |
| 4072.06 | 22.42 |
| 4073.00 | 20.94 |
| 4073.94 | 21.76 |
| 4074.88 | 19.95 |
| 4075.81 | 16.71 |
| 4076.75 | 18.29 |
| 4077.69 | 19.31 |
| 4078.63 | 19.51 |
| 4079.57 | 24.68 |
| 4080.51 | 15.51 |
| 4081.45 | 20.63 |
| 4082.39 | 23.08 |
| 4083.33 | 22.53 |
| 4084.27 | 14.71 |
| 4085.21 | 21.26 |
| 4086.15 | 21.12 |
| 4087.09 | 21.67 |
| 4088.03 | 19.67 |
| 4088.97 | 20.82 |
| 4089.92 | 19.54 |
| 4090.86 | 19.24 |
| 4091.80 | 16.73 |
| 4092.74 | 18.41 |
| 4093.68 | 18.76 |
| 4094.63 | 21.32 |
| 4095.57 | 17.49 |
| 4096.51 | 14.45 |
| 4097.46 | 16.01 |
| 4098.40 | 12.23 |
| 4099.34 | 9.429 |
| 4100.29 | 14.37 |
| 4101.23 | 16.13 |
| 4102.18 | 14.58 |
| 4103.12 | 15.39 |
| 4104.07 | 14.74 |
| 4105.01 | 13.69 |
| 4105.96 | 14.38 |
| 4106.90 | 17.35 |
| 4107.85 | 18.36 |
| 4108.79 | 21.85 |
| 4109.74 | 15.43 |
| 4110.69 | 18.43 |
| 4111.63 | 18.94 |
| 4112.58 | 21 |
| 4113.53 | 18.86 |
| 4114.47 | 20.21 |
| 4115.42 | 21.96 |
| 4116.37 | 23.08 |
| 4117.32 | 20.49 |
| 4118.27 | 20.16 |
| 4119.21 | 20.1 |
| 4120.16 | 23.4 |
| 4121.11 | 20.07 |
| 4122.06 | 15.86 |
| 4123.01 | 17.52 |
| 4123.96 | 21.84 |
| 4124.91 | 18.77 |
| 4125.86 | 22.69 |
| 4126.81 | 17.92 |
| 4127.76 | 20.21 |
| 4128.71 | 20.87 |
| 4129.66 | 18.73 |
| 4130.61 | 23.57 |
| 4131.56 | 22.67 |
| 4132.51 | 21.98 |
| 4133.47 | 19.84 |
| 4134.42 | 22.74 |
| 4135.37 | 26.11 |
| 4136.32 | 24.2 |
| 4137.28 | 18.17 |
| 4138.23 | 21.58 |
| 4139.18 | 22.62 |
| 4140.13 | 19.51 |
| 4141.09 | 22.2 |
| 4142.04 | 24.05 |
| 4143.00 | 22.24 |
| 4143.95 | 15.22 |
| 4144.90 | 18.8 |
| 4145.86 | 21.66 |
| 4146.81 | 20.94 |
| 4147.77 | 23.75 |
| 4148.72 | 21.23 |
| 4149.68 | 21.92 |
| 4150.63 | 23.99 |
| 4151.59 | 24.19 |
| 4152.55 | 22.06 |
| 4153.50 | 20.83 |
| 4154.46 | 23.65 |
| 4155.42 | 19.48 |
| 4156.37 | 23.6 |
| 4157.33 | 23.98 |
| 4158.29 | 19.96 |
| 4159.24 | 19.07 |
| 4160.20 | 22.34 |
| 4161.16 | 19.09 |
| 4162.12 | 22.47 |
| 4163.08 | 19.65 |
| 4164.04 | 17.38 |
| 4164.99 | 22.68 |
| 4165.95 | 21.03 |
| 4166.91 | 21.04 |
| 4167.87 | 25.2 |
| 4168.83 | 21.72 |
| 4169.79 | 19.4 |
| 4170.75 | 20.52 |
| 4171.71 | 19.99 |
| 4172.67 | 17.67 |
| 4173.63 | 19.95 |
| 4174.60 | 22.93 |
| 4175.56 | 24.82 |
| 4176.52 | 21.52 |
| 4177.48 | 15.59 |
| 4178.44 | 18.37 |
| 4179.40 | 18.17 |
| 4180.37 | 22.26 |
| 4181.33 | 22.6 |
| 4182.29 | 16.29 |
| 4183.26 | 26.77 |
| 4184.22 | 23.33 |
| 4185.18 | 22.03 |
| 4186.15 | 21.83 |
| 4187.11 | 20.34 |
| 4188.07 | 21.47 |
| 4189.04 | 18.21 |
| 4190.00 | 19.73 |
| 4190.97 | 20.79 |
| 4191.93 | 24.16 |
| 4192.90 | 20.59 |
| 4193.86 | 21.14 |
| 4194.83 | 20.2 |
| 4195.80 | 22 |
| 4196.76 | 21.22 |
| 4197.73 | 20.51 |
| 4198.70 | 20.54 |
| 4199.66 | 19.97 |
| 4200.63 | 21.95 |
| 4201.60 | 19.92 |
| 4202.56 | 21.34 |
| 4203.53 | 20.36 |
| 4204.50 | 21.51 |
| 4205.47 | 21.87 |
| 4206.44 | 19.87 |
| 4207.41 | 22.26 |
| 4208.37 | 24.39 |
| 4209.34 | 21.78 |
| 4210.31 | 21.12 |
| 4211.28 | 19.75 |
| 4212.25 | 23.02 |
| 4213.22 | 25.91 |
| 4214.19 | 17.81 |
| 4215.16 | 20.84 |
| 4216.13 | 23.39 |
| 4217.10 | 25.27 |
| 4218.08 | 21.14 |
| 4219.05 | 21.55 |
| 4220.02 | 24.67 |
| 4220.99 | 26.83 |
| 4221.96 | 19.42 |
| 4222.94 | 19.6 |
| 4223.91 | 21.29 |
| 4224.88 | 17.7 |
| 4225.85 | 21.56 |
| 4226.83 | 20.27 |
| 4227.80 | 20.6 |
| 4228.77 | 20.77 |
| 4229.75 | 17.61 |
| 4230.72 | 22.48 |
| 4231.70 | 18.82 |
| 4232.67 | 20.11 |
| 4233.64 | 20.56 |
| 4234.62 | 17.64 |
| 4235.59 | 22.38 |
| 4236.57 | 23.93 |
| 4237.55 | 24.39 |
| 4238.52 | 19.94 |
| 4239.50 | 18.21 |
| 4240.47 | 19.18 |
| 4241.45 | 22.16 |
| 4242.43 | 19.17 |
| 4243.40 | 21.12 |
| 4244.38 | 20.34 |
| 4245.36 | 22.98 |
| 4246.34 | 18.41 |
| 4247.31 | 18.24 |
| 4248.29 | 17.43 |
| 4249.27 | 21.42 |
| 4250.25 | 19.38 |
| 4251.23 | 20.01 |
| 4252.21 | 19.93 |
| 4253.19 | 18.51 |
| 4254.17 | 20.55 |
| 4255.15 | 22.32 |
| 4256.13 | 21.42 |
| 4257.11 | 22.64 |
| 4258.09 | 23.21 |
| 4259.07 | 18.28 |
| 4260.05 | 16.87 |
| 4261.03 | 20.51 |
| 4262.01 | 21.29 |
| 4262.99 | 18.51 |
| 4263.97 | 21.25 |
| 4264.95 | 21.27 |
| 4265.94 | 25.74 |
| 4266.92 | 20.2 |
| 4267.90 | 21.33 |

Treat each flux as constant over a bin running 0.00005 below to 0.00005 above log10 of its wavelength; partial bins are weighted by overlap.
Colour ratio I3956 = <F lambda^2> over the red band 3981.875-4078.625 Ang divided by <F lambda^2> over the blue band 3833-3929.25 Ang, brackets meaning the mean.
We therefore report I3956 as 1.26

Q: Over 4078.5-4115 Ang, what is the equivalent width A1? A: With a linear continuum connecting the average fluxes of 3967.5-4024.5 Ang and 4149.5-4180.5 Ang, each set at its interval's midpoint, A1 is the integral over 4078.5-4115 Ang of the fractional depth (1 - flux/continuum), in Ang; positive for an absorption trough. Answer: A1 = 5.2 Ang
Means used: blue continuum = 20.9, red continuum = 21.1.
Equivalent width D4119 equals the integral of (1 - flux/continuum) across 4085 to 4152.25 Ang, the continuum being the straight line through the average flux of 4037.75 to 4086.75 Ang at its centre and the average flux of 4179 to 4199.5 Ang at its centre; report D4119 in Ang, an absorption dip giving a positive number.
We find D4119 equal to 6.23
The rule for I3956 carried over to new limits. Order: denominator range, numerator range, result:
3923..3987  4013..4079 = 1.27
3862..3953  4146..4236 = 1.24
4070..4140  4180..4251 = 1.15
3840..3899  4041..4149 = 1.17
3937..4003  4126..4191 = 1.19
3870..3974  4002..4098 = 1.28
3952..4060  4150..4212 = 1.09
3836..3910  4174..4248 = 1.32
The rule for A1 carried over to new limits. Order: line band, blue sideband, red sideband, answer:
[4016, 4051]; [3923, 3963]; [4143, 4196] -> -3.99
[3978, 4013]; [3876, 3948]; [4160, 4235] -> -4.68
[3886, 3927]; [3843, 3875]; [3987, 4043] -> 7.76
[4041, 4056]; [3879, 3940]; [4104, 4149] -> -1.62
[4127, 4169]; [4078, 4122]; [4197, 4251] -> -4.47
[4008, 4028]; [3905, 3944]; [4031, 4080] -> -1.81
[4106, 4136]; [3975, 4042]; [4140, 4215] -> 1.92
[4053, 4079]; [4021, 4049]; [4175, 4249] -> 0.84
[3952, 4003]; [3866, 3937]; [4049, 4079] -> 3.74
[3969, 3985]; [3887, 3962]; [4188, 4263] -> 2.48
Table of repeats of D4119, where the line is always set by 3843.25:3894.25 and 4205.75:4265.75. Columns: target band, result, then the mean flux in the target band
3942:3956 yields -1.7 Ang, 22.5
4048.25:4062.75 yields -1.7 Ang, 22.7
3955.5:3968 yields 2.3 Ang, 16.4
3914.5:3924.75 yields -1.4 Ang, 22.6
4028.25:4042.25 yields -2.8 Ang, 24.3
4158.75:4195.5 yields -0.3 Ang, 20.9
